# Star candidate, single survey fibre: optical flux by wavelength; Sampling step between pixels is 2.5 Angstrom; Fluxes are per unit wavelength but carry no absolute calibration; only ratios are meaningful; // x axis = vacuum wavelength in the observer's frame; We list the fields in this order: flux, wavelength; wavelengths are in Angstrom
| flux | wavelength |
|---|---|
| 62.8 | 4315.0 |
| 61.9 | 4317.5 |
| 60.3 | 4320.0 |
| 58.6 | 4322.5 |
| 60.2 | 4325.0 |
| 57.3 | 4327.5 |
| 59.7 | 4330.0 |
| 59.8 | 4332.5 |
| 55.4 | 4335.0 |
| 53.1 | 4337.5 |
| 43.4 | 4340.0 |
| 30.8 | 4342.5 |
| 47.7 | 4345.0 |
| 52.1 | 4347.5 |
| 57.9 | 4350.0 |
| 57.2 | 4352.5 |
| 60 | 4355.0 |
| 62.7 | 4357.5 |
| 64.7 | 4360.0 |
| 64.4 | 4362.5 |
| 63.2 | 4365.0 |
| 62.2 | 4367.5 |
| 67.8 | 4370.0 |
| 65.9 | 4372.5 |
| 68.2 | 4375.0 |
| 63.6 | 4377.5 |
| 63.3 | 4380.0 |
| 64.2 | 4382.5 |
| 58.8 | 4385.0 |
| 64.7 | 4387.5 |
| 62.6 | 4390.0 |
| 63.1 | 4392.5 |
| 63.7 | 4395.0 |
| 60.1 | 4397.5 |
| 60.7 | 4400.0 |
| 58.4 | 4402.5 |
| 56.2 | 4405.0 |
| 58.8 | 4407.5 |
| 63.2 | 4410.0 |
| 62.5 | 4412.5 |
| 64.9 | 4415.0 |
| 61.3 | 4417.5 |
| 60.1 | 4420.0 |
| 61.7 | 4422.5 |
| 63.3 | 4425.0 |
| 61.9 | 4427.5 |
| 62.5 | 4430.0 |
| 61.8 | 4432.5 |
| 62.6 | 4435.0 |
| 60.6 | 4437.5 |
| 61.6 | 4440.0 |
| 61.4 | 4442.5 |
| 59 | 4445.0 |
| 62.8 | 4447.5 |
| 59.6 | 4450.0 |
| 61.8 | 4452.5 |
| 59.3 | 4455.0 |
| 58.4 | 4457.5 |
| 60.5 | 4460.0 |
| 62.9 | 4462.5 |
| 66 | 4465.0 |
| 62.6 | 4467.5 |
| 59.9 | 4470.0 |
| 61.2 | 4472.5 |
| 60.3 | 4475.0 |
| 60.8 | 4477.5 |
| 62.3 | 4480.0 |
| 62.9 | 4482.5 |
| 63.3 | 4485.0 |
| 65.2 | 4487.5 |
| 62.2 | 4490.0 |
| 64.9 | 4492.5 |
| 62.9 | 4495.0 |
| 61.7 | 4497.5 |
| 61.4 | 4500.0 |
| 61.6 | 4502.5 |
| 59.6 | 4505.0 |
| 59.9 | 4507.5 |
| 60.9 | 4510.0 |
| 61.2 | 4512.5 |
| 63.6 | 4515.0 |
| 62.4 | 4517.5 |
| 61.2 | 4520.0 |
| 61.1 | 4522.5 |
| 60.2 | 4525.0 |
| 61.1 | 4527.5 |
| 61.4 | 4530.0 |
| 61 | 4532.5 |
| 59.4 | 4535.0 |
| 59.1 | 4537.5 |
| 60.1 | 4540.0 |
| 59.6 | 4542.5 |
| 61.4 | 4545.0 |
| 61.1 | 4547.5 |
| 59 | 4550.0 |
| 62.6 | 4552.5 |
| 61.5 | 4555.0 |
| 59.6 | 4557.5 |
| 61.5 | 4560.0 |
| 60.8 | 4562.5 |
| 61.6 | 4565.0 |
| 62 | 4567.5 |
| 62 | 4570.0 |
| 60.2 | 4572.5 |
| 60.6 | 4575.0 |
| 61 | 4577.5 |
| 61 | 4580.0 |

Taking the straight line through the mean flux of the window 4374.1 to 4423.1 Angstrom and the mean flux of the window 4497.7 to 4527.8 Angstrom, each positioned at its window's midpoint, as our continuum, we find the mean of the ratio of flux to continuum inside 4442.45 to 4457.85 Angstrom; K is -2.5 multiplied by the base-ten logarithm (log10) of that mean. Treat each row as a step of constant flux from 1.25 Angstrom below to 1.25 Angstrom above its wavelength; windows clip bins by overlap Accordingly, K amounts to 0.02 mag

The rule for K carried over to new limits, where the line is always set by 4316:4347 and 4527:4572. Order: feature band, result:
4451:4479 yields -0.056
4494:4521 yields -0.035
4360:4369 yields -0.156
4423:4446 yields -0.081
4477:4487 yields -0.071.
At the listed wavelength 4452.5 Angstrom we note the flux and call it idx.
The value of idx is 61.8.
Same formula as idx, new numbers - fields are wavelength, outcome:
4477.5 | 60.8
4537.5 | 59.1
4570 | 62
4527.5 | 61.1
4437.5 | 60.6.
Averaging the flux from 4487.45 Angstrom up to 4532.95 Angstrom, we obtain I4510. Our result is 61.7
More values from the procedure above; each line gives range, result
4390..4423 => 61.2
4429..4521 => 61.7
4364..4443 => 62.3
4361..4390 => 64.1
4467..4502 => 62.2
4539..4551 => 60.3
